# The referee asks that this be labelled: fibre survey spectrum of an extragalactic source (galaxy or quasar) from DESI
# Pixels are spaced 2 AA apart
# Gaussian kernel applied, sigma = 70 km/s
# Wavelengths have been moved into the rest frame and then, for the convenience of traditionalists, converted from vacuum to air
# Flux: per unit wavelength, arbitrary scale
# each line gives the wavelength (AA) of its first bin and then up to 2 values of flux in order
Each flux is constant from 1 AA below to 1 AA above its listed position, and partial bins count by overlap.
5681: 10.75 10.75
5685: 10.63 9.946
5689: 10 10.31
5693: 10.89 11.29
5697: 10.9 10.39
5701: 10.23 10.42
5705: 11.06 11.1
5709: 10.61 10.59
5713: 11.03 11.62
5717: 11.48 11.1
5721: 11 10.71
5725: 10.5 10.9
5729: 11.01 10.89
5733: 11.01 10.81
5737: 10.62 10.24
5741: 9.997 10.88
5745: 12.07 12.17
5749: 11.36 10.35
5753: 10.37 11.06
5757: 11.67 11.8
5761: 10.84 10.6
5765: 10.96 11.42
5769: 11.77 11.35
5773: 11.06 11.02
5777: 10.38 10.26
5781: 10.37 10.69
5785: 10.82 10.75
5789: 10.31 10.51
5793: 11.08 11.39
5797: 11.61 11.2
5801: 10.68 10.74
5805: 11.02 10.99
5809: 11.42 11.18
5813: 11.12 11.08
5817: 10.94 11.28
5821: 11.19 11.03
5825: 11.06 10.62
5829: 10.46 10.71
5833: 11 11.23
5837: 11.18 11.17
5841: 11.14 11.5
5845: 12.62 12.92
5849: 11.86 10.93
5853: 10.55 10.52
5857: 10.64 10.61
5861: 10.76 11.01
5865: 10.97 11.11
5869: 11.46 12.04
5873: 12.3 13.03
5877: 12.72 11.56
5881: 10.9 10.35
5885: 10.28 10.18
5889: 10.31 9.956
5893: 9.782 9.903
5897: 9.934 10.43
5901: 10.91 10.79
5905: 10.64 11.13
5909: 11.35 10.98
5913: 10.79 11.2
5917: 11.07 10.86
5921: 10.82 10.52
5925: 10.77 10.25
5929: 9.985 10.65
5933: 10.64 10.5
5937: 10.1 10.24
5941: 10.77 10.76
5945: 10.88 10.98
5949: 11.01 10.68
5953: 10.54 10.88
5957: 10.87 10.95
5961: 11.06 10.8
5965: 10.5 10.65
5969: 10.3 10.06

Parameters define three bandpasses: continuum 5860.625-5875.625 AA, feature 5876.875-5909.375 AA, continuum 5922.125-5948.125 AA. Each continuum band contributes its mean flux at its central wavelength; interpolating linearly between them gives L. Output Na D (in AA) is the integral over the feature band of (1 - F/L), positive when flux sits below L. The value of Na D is 1.8 AA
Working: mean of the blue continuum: 11.6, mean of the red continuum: 10.5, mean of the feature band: 10.6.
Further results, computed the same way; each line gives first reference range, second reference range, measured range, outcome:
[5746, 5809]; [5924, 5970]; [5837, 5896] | -1.81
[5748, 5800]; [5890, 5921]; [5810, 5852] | -1.63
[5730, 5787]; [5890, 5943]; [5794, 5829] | -0.79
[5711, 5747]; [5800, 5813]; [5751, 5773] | -0.32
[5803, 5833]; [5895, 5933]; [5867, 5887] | -1.31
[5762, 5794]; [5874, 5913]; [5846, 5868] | -0.55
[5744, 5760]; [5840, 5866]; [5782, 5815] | 0.95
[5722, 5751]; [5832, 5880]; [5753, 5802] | 0.58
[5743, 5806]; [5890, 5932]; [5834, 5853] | -1.32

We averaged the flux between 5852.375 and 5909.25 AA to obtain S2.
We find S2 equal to 10.9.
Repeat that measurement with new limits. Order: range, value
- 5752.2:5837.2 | 11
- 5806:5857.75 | 11.2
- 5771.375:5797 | 10.8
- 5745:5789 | 11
